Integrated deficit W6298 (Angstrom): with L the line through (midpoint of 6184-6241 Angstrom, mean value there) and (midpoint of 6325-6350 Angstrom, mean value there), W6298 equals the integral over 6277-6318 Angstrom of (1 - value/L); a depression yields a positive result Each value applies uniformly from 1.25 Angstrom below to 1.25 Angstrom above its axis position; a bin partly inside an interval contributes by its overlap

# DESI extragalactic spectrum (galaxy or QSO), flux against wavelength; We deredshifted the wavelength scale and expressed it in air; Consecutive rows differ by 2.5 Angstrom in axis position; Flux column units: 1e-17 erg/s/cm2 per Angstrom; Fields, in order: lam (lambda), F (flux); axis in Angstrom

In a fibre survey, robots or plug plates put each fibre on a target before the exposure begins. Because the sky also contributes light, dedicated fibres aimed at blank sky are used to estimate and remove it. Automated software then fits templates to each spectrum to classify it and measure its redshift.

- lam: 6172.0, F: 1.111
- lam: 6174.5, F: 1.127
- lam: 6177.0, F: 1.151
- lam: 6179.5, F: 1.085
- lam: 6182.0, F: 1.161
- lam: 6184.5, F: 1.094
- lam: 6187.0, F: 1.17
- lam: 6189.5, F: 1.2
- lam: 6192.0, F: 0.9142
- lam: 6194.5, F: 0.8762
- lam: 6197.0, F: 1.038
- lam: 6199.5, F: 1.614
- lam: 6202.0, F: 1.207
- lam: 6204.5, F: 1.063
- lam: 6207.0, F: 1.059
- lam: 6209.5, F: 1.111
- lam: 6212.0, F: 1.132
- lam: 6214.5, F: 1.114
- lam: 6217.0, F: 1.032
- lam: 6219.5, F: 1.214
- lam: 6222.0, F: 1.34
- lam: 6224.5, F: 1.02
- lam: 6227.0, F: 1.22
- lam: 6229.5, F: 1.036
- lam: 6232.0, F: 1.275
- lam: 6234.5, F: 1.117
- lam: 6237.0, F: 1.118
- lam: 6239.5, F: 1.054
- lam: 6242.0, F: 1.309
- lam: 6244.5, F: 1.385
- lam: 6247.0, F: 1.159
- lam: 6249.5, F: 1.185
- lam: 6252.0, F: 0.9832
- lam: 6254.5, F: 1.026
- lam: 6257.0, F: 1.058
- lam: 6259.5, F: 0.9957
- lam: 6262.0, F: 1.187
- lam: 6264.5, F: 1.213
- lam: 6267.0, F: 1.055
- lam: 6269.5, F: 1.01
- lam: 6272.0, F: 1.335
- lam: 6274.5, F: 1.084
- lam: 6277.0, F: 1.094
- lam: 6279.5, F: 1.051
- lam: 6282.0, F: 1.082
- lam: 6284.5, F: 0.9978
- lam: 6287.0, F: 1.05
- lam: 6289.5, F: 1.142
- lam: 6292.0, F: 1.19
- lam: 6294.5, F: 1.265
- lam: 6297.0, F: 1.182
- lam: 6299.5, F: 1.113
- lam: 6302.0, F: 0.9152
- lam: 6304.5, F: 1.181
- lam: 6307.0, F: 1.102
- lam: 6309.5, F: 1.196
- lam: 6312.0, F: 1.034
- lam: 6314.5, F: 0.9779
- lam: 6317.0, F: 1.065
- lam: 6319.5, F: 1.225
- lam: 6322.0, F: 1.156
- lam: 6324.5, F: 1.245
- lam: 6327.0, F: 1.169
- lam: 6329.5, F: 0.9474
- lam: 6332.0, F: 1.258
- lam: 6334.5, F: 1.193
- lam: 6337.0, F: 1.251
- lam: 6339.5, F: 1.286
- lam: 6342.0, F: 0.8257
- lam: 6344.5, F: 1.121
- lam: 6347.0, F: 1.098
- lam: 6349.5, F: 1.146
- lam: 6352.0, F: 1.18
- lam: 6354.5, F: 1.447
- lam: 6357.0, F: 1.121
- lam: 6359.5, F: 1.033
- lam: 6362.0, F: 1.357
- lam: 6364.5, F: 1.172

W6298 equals 1.3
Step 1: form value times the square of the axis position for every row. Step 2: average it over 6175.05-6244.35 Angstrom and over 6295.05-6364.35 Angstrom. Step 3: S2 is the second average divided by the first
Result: 1.04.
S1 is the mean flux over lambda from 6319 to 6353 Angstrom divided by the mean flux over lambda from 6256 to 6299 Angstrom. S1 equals 1.03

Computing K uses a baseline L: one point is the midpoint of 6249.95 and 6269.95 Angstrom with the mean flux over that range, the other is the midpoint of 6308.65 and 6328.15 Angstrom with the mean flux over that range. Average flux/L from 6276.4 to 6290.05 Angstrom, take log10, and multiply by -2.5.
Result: 0.03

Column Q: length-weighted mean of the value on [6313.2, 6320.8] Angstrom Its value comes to 1.09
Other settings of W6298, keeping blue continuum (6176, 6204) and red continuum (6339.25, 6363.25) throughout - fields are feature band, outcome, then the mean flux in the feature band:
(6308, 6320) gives 0.62 Angstrom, 1.09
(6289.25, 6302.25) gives -0.02 Angstrom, 1.15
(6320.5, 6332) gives 0.08 Angstrom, 1.15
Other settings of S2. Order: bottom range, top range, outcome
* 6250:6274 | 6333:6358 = 1.09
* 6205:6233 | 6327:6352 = 1.03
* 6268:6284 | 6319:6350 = 1.06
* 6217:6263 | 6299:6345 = 1.00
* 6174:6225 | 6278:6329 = 1.02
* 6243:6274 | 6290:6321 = 1.00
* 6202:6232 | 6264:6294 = 1.00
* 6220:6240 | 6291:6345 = 1.01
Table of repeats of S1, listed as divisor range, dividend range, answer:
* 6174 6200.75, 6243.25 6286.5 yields 0.98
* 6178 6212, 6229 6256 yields 1.03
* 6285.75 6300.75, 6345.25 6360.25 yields 1.01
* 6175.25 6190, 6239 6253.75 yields 1.04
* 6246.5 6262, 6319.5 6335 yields 1.09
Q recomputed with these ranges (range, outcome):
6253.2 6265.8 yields 1.1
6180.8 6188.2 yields 1.14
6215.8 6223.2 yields 1.2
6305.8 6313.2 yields 1.11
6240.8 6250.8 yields 1.26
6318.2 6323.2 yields 1.19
